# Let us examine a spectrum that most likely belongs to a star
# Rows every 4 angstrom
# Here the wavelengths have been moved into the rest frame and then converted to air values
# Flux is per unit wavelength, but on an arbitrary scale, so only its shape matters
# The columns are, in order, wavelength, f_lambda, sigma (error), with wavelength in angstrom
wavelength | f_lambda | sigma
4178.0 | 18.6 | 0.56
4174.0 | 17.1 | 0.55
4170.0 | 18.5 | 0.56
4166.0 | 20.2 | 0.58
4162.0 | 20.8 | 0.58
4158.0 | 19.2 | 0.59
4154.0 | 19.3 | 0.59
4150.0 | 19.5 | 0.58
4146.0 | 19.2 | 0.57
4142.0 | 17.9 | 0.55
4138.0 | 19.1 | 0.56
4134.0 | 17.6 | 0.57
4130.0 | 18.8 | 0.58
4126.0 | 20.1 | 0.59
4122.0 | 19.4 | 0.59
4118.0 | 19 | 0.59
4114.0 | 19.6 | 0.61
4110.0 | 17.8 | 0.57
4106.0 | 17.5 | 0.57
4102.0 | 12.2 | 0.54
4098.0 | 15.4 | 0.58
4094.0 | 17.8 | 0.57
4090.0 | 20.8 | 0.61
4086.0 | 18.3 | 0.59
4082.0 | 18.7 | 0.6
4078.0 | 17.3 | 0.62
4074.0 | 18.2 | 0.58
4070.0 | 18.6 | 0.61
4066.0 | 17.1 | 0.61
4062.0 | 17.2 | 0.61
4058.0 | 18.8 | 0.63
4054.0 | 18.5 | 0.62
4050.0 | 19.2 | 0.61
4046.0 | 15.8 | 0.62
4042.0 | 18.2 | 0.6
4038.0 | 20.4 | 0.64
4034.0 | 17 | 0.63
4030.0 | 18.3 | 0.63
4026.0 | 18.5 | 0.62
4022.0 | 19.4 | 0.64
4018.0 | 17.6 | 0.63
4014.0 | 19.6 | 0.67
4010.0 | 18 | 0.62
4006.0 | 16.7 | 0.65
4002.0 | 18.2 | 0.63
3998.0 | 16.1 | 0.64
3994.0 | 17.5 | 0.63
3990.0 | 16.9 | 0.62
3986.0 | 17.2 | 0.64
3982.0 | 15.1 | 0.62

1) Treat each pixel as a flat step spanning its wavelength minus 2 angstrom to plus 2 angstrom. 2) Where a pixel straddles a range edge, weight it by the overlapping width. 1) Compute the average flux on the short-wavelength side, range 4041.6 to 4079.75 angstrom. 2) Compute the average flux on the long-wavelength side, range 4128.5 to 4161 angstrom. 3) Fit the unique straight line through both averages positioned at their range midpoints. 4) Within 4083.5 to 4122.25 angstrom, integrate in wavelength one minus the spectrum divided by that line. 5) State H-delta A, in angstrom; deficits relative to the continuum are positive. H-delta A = 1.41 angstrom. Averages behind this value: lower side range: 17.9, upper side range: 18.9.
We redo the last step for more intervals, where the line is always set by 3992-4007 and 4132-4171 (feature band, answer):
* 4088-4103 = 1.3 angstrom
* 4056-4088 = 0.1 angstrom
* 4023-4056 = -1.1 angstrom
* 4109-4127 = -0.5 angstrom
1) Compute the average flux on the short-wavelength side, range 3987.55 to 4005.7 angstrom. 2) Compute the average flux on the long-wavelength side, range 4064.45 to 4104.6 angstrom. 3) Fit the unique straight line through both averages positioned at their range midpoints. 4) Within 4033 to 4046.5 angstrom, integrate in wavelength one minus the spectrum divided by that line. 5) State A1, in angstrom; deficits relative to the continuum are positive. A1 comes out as -0.67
